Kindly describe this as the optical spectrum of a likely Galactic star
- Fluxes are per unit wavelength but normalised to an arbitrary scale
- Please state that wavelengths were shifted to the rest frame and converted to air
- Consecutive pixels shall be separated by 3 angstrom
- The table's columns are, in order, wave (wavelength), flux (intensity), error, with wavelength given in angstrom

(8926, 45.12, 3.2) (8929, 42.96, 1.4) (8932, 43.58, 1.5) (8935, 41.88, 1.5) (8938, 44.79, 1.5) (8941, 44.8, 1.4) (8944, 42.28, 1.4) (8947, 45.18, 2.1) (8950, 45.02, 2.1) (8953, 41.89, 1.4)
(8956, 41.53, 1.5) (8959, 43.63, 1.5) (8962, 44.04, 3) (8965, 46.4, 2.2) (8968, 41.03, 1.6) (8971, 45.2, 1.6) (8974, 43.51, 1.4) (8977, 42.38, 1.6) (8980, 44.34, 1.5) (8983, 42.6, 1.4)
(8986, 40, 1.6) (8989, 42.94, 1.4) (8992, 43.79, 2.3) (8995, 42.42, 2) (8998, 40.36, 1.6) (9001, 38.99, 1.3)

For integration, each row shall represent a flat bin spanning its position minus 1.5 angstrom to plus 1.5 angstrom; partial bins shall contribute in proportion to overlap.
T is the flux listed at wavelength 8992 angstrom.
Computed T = 43.79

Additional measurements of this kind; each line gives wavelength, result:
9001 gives 38.99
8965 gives 46.4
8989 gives 42.94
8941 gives 44.8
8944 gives 42.28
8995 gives 42.42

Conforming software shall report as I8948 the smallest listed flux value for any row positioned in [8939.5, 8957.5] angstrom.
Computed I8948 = 41.53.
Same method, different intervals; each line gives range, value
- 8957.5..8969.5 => 41.03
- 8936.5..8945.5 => 42.28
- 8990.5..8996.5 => 42.42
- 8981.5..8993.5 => 40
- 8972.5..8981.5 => 42.38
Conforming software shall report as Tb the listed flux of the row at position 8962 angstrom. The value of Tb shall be 44.04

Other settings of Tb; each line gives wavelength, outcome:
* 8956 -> 41.53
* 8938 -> 44.79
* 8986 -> 40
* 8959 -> 43.63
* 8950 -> 45.02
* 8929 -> 42.96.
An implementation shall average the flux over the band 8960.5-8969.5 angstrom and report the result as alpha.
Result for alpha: 43.8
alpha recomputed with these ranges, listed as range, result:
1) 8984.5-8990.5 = 41.5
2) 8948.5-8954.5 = 43.5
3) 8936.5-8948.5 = 44.3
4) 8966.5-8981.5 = 43.3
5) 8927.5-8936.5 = 42.8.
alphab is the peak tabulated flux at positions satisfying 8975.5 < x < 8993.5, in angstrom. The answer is 44.34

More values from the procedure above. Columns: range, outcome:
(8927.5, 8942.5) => 44.8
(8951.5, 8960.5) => 43.63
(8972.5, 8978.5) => 43.51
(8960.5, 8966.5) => 46.4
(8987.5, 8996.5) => 43.79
